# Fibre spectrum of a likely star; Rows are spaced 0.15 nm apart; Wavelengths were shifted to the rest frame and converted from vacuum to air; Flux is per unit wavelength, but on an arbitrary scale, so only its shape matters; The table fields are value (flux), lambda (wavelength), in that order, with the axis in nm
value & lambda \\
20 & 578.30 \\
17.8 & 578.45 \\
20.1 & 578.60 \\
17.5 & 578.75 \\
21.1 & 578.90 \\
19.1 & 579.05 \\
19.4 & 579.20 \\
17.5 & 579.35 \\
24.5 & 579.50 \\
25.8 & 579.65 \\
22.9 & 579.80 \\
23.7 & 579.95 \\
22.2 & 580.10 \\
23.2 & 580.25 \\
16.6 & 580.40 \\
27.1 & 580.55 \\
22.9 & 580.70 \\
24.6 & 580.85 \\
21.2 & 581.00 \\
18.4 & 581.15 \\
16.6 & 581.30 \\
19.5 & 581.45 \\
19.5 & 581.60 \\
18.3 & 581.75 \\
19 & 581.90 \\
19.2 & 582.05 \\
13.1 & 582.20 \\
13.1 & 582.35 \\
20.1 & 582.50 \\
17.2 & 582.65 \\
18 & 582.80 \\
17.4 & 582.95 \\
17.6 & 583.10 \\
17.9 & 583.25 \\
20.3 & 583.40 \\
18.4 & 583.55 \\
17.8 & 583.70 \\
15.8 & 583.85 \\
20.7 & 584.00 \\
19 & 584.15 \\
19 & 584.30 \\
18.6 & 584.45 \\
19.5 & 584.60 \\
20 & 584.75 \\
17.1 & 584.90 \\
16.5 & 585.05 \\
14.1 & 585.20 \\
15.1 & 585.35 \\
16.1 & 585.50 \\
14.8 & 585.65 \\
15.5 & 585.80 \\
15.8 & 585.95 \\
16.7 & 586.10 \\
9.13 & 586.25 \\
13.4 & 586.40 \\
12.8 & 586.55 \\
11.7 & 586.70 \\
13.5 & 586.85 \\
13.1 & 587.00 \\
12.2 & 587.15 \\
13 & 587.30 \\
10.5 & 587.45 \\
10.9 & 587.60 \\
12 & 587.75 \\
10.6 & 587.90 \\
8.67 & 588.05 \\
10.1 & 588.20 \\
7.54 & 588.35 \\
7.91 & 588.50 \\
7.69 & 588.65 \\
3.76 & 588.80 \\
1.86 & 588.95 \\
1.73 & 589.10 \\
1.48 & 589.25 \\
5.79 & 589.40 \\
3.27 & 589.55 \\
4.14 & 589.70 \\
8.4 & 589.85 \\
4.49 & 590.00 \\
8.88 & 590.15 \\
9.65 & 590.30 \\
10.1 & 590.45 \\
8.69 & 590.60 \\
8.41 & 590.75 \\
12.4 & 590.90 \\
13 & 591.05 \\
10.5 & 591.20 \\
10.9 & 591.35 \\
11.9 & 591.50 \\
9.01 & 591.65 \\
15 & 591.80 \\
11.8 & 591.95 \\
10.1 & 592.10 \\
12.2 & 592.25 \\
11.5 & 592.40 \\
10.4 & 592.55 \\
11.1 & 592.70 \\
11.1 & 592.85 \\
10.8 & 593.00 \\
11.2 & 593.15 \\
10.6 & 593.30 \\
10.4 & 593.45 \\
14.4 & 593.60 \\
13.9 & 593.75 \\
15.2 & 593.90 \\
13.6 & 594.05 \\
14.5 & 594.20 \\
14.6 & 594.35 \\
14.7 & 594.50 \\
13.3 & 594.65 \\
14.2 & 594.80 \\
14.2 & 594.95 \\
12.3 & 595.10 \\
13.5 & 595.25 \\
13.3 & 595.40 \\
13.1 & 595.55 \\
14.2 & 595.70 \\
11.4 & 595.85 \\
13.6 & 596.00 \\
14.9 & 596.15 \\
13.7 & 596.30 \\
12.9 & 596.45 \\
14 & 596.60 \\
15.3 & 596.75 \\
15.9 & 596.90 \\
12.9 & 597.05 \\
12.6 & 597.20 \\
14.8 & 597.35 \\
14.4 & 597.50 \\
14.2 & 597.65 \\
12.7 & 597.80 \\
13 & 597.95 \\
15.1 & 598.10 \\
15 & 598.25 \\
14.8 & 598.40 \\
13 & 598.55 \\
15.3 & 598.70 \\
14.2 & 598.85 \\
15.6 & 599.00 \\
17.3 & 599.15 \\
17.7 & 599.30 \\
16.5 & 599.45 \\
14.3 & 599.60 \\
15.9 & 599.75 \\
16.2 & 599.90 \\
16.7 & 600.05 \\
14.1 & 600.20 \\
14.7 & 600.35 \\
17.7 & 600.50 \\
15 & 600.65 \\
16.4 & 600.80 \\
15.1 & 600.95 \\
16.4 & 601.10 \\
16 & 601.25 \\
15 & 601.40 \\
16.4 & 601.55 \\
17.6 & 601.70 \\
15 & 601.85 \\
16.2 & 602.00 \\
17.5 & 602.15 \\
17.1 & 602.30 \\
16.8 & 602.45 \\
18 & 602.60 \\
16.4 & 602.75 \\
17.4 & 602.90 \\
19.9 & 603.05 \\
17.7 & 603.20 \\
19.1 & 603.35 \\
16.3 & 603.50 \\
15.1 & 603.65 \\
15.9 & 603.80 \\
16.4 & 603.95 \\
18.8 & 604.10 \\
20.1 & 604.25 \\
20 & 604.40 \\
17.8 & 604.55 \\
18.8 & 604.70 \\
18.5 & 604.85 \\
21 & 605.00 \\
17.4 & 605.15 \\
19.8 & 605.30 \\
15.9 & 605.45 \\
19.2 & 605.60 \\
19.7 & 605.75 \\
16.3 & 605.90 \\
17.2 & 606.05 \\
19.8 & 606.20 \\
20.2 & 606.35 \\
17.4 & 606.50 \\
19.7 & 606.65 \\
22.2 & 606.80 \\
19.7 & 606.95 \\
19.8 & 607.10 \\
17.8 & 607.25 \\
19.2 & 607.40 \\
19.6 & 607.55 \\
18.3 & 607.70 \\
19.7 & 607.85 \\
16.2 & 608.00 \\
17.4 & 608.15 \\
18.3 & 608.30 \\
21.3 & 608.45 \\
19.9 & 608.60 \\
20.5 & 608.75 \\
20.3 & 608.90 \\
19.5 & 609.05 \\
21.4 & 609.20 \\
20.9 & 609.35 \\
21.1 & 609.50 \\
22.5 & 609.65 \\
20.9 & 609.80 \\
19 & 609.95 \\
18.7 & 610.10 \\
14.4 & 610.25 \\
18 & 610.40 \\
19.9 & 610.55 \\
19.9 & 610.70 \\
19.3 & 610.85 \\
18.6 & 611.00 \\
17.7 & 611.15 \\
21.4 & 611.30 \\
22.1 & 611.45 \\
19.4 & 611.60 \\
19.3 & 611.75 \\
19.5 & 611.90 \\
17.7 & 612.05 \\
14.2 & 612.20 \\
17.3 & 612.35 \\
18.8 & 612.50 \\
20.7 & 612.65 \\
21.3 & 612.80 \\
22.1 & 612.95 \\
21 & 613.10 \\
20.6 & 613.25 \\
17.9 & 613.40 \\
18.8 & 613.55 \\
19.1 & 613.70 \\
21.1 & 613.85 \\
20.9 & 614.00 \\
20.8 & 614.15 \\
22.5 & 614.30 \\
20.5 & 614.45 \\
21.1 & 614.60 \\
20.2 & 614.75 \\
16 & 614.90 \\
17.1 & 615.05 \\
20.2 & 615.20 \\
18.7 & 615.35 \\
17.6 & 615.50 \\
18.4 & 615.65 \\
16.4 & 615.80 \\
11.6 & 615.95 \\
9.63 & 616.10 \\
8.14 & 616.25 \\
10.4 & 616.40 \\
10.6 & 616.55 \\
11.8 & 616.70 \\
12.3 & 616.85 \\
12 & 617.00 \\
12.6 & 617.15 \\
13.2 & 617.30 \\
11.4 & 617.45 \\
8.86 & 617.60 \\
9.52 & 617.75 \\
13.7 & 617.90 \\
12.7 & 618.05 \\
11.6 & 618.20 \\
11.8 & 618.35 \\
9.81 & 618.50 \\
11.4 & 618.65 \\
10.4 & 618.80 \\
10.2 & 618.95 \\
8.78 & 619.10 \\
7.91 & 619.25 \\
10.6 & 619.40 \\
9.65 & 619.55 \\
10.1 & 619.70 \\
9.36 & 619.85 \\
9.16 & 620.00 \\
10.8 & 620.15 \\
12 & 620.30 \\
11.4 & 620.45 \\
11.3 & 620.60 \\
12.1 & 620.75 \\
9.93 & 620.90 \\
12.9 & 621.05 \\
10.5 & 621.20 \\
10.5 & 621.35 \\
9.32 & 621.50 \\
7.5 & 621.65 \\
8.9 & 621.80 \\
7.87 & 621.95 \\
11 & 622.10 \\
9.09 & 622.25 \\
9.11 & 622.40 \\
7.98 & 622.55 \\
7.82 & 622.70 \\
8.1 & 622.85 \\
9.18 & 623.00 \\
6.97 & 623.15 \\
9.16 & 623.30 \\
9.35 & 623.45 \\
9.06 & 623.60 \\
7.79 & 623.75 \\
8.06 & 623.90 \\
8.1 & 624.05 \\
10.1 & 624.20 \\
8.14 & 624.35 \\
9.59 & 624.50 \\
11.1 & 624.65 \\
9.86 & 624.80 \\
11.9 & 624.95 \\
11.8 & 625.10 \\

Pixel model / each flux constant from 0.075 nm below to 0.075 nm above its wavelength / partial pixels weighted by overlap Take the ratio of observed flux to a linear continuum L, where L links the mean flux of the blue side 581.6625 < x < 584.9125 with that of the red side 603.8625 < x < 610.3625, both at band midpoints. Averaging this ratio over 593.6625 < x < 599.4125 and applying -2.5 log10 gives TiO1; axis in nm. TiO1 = 0.30 mag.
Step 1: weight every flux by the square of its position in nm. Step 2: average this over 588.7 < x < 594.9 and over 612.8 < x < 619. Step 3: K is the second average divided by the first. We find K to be 1.64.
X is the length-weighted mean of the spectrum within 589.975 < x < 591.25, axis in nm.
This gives 9.75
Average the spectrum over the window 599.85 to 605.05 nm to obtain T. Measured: 17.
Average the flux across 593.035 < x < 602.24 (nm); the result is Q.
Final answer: 14.5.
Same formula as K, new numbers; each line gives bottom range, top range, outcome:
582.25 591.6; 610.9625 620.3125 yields 1.34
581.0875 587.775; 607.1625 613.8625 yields 1.31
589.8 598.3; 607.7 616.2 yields 1.63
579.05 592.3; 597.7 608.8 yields 1.27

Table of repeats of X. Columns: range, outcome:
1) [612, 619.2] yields 15.5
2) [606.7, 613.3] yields 19.5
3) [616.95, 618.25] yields 11.7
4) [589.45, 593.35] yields 9.95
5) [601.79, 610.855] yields 18.7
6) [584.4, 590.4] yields 10.9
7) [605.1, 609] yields 19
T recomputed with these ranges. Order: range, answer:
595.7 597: 14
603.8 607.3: 18.8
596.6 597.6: 14.3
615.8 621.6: 10.8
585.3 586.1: 15.6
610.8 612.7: 18.9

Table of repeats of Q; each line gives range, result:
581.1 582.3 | 17.8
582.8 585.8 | 17.6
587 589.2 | 8.54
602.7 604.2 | 17.4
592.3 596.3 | 12.9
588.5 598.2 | 11.3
